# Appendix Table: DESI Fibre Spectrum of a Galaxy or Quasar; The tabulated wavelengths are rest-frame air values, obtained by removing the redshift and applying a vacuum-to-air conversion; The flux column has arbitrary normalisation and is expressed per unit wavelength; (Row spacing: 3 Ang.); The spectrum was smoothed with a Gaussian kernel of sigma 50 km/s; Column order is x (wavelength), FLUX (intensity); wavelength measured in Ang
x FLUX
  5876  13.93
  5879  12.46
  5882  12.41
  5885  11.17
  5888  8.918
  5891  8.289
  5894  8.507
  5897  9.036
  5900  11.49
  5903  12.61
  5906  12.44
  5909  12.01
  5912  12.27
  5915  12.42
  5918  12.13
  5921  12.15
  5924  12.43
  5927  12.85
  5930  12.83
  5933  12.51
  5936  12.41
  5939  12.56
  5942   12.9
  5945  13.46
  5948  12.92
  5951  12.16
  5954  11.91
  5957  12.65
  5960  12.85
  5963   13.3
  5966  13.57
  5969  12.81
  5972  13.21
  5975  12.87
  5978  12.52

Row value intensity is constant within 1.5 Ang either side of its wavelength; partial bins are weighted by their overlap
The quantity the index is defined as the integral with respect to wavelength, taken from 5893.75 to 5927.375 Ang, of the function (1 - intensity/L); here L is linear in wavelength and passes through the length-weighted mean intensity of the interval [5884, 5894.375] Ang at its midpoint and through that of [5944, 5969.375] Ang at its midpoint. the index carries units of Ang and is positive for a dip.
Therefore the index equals -4.6 Ang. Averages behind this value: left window 9.2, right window 12.8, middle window 11.8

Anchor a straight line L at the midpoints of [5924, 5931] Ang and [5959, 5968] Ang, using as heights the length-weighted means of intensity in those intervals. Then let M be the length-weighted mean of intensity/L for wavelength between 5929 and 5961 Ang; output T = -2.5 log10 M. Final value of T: 0.03 mag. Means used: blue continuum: 12.8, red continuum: 13.2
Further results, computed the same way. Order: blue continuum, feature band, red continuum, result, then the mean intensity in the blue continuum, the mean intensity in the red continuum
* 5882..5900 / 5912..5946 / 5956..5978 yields -0.114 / 9.65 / 13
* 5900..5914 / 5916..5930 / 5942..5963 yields -0.002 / 12.2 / 12.7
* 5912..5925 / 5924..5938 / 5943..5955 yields -0.017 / 12.3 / 12.7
